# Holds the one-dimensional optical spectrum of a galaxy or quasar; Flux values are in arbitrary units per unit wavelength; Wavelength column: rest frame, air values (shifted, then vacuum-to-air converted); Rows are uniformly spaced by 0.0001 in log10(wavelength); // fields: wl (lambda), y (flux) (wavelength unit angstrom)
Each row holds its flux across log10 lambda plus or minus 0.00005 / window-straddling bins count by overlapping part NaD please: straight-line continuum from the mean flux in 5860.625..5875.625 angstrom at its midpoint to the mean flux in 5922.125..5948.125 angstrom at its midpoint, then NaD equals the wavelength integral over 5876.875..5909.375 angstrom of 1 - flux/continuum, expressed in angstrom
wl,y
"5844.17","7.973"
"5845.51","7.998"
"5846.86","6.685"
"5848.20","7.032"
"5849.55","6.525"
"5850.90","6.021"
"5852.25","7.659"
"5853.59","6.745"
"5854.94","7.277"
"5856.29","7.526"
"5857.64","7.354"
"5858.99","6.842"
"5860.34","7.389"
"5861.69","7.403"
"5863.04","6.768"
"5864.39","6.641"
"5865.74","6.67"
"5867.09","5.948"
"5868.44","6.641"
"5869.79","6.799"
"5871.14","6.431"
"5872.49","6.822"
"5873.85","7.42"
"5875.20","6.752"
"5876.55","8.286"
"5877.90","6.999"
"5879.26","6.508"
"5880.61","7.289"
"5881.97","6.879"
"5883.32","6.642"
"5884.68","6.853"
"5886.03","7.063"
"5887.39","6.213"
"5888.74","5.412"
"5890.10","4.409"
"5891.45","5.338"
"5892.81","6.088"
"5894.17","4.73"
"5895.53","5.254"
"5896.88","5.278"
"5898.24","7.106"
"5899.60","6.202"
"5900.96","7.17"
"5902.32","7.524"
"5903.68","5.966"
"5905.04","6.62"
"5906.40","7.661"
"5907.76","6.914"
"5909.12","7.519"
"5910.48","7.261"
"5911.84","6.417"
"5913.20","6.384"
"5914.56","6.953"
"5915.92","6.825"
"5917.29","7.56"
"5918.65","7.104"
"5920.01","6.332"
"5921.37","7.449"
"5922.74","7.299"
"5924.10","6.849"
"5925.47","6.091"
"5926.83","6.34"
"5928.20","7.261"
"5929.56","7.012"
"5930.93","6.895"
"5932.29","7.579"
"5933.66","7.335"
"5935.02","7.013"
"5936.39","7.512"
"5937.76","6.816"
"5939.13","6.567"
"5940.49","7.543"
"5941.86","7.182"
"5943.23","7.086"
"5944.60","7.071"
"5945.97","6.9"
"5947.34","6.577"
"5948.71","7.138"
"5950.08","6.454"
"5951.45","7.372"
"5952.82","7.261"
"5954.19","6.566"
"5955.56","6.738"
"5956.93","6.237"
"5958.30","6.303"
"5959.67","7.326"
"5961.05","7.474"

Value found 2.1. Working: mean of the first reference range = 6.77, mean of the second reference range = 7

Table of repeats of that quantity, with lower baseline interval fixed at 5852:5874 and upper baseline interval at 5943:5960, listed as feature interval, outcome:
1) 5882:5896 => 2.1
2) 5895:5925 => 0.3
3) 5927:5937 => -0.5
